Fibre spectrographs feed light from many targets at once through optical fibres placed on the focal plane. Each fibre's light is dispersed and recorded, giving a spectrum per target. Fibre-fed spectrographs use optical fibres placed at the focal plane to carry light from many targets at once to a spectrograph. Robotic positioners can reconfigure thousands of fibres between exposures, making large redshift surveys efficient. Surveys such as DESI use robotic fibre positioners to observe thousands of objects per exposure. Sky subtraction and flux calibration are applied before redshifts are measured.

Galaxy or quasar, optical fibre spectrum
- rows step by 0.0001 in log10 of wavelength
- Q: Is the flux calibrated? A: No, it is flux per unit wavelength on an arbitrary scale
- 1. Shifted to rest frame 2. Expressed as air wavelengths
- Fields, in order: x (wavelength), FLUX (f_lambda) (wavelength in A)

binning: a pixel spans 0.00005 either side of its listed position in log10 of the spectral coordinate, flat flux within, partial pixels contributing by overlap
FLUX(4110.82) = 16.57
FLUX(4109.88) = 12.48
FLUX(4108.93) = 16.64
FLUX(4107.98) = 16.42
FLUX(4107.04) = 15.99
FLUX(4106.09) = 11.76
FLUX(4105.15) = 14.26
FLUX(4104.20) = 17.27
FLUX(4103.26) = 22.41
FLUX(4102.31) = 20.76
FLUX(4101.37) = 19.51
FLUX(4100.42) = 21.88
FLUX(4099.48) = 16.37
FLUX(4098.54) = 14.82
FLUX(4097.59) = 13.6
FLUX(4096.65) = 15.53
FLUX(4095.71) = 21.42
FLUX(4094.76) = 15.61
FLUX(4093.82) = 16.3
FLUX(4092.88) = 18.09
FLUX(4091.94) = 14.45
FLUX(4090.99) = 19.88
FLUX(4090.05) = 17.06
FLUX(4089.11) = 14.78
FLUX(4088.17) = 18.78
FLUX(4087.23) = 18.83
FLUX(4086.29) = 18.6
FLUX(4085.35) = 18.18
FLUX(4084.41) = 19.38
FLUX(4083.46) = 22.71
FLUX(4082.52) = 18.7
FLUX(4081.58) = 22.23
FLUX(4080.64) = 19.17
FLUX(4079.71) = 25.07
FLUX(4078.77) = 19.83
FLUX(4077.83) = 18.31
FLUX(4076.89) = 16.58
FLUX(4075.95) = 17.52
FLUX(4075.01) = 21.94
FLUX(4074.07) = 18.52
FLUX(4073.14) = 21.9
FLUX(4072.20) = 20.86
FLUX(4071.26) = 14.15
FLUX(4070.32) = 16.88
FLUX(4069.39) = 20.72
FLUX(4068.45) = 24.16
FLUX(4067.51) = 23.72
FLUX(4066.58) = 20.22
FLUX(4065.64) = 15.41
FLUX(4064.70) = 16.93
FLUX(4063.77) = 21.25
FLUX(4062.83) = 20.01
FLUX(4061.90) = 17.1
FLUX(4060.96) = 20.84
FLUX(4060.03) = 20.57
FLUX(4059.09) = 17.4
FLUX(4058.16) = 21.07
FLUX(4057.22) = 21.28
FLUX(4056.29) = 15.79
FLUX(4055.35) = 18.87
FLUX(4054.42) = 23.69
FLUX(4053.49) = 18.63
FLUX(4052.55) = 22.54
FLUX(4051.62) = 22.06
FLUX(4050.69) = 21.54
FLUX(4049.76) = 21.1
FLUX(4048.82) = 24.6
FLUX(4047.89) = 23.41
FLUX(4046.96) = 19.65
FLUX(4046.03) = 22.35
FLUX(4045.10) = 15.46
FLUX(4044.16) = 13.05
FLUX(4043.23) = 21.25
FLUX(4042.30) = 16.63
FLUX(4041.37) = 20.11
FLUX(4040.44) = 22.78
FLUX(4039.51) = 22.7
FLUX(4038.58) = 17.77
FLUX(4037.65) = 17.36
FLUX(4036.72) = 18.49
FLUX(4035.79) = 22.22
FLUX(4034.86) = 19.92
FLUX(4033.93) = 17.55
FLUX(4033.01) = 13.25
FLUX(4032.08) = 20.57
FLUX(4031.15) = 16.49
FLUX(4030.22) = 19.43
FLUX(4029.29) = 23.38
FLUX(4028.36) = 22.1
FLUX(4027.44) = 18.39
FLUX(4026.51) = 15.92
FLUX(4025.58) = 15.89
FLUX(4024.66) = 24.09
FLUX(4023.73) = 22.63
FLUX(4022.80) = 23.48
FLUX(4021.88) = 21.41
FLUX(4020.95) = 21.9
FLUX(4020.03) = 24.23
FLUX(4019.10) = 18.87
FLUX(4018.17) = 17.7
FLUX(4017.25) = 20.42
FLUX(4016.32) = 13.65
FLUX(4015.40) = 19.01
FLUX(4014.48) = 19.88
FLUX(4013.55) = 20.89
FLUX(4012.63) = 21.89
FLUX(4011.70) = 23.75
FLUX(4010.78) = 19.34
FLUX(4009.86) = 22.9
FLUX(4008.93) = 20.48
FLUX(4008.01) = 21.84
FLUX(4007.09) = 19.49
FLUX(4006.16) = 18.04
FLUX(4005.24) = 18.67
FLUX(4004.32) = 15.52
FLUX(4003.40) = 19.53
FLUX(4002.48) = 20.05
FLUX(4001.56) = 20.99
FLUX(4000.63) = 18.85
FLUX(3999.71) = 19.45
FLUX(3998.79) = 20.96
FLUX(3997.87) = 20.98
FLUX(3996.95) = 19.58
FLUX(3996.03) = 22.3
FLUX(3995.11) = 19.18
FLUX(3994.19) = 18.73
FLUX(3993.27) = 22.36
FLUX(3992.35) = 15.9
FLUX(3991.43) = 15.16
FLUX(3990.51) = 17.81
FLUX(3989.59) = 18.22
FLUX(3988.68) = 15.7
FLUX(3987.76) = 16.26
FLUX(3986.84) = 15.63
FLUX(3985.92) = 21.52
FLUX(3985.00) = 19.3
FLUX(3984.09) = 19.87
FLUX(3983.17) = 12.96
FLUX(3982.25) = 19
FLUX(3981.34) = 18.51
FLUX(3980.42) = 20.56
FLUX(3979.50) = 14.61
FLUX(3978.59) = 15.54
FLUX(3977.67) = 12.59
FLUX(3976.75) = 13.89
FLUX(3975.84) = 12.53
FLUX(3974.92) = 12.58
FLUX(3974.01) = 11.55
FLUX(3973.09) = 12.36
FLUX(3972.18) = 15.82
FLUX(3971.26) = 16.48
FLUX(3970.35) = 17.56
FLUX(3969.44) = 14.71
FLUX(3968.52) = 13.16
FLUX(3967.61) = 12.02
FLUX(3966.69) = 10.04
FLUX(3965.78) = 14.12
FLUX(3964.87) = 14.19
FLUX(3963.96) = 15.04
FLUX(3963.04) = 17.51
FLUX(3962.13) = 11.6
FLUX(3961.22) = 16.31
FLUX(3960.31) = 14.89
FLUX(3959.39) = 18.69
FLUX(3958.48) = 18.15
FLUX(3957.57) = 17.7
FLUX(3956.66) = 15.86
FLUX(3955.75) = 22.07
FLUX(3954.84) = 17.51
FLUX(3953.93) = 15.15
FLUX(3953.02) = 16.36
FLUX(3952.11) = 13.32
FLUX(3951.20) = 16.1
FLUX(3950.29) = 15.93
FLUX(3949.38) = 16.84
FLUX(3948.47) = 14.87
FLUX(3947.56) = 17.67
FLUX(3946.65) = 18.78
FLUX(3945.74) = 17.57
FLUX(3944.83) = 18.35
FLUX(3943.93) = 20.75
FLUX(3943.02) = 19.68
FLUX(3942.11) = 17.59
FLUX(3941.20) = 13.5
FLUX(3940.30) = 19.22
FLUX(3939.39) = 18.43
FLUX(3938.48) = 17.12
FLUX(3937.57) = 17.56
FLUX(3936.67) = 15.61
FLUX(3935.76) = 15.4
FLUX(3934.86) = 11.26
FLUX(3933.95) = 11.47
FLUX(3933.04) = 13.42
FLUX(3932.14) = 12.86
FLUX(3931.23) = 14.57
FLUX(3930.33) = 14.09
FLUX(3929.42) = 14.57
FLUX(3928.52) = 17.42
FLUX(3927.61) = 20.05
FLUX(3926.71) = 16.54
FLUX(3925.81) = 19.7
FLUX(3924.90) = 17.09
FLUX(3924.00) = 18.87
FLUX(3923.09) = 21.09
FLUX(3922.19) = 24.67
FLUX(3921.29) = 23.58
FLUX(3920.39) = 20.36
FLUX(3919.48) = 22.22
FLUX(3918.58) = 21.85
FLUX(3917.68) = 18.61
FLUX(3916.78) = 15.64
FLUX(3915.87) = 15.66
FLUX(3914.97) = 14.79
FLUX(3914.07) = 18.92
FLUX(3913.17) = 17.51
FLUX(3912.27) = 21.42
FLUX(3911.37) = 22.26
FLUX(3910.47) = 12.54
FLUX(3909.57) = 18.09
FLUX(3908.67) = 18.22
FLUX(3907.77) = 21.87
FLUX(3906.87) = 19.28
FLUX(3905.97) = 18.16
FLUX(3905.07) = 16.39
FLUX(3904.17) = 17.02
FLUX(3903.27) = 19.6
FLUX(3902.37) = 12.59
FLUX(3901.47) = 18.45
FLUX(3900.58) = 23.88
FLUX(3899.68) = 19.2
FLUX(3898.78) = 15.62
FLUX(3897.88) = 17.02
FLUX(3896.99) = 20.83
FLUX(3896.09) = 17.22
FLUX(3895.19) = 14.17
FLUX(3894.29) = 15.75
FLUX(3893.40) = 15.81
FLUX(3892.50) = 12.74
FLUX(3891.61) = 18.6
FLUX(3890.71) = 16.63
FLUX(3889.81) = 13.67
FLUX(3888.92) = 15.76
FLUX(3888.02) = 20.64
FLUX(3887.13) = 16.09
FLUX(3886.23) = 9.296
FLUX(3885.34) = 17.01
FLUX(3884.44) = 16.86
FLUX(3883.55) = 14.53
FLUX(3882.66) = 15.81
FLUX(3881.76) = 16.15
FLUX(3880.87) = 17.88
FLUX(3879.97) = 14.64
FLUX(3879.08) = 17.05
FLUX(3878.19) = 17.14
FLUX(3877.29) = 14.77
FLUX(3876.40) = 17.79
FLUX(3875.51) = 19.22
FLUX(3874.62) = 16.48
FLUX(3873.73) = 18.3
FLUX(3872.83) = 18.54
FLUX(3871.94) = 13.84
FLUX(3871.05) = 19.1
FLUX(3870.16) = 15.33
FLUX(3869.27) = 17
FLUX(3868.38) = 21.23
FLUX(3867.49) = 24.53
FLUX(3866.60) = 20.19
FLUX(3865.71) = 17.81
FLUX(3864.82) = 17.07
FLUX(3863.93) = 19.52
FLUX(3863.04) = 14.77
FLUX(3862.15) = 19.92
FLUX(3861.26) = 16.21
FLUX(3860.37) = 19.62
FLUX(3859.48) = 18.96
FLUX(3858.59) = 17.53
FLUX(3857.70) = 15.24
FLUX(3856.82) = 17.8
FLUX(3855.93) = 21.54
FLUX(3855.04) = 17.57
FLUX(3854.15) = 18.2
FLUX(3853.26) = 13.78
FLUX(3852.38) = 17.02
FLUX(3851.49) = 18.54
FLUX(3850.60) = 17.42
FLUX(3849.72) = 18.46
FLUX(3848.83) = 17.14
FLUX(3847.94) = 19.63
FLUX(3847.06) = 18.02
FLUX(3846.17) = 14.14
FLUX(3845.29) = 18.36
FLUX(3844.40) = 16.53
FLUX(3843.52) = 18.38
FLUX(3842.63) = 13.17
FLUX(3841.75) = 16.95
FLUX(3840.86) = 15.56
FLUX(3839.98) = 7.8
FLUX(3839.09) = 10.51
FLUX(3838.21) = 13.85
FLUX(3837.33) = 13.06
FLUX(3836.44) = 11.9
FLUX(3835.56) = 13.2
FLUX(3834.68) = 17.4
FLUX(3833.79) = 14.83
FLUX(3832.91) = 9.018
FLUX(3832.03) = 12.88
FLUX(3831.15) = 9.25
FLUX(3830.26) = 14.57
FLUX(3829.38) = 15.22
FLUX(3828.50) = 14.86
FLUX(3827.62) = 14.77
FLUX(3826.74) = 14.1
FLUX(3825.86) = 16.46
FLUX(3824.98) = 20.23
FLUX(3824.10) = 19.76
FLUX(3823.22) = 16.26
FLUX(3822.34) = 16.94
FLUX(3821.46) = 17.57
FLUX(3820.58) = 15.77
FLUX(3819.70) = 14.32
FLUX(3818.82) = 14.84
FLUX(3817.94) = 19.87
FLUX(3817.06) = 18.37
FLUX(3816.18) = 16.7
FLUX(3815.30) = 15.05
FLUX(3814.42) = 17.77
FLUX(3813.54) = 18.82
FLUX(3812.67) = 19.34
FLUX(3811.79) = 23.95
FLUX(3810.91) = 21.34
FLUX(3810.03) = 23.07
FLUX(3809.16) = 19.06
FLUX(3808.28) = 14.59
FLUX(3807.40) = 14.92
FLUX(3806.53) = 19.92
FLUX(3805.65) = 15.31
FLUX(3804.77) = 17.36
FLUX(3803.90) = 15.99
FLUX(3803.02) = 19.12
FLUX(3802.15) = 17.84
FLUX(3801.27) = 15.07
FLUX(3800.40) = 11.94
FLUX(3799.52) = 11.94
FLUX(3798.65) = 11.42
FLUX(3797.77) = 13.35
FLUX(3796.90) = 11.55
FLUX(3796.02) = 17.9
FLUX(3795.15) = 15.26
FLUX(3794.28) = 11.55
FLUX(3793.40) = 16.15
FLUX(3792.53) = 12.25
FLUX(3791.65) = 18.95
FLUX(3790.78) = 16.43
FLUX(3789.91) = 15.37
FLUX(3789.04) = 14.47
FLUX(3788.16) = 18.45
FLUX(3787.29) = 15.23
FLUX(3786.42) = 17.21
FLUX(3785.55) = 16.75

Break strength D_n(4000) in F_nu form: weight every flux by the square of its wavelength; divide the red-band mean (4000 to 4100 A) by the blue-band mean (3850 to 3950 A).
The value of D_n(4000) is 1.20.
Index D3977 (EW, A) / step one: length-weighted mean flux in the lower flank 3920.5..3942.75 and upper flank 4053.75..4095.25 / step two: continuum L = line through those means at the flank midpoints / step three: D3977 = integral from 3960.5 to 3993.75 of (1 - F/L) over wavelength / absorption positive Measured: 3.9 A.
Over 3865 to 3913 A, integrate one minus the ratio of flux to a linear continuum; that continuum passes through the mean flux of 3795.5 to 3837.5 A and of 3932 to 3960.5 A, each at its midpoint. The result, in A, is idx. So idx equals -2.9 A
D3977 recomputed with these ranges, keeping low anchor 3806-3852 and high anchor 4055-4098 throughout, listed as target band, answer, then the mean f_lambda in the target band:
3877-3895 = 1.1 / 15.8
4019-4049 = -2.3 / 19.9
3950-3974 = 3.1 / 15.4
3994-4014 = -2.2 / 20.2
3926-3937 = 1.6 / 14.9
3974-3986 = 1.2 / 16.1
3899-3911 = -0.7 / 18.1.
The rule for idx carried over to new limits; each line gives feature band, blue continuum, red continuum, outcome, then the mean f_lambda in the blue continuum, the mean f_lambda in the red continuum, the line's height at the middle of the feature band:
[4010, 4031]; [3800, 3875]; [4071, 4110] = -3.1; 16.8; 18.1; 17.7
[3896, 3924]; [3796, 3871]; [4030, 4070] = -1.9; 16.5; 19.8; 17.7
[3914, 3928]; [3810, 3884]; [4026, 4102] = -1.4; 16.7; 19.2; 17.6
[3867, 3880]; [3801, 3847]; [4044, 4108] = -0.9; 16.1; 19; 16.7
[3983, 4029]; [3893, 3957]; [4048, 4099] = -2.6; 17.5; 19.3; 18.5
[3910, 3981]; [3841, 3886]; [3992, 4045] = 7.9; 17.4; 19.7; 18.6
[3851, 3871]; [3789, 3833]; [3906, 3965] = -1.9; 16.1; 17.3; 16.6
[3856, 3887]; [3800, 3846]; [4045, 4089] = -0.9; 16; 20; 16.8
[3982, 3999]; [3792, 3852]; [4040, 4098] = -0.2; 15.9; 19.3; 18.2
